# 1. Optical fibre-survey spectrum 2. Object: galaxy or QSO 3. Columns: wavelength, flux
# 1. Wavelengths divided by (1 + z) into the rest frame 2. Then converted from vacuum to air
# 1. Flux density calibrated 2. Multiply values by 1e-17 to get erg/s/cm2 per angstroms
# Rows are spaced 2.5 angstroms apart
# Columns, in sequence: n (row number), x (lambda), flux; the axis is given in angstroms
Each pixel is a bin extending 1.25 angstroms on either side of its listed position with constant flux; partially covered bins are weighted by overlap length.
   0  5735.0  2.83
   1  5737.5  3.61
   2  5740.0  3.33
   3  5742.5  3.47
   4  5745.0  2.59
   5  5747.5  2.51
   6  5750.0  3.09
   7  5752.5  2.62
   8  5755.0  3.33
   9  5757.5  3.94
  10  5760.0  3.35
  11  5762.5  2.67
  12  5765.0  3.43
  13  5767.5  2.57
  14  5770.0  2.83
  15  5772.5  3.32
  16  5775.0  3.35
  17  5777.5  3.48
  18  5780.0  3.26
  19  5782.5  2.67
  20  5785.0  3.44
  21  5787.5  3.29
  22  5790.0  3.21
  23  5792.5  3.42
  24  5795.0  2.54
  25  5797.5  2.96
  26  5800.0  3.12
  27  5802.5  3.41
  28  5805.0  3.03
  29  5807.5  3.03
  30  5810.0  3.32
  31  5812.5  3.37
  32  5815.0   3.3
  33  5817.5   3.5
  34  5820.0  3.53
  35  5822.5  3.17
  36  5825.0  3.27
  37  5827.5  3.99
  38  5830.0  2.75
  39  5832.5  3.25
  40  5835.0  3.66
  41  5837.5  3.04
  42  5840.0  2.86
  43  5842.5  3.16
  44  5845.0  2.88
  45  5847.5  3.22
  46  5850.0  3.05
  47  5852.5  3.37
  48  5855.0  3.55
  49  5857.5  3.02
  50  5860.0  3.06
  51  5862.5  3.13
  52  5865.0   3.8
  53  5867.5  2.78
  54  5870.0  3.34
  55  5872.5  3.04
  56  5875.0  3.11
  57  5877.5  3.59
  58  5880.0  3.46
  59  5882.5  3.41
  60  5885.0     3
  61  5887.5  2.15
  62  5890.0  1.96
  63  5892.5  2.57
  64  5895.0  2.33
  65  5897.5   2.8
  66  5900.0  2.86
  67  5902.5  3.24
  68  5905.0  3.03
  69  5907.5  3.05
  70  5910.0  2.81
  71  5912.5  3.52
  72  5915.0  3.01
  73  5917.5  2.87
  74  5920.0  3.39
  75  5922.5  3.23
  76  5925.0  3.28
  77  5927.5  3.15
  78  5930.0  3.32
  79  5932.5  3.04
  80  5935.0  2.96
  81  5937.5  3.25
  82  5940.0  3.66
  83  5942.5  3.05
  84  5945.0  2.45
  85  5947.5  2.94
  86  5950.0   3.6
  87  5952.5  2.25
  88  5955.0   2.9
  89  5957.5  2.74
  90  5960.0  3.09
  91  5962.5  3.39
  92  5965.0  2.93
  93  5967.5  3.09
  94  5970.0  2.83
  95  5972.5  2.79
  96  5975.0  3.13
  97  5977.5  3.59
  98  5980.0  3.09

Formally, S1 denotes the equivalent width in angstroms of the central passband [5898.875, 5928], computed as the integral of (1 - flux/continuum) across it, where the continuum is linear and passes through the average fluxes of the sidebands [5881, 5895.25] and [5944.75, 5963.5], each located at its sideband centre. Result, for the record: -4.1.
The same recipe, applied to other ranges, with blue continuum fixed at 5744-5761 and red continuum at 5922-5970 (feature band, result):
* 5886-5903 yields 2.9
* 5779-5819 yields -1.5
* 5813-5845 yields -2.2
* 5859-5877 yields -0.8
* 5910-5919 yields -0.1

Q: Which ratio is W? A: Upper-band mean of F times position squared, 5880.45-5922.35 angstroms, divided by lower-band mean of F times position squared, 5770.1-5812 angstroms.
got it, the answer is 0.95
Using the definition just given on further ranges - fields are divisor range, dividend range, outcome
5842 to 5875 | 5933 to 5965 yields 0.98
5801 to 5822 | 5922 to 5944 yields 1.01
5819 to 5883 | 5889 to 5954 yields 0.94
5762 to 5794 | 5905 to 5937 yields 1.04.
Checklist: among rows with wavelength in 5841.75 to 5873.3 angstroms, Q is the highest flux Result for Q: 3.8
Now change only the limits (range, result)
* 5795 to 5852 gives 3.99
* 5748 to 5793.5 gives 3.94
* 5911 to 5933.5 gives 3.52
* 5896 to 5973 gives 3.66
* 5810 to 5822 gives 3.53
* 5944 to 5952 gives 3.6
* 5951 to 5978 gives 3.59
